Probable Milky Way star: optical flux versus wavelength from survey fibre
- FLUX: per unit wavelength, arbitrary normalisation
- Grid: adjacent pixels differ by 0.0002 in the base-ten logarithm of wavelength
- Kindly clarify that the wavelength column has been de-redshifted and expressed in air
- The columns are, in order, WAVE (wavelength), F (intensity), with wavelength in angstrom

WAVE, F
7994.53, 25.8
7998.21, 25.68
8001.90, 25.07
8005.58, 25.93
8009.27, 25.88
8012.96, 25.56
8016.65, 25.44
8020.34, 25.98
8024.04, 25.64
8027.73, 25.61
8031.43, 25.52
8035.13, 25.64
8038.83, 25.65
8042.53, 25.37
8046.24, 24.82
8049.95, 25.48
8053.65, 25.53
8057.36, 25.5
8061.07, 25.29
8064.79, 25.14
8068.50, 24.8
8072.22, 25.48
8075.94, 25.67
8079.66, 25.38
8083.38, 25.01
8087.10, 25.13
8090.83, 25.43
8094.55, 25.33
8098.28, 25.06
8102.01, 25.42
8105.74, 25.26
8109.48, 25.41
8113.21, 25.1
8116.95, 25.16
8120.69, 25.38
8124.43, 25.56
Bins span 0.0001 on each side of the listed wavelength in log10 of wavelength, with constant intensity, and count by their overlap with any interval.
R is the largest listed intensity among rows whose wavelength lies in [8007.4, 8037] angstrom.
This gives 25.98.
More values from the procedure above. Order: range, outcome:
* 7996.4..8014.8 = 25.93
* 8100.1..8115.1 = 25.42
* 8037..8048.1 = 25.65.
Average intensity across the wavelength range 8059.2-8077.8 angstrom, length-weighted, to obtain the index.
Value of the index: 25.3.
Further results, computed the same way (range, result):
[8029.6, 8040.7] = 25.6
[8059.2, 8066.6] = 25.2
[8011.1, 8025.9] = 25.7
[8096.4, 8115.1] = 25.2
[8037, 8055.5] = 25.4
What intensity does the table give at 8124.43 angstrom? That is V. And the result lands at 25.56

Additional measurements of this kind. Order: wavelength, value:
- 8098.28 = 25.06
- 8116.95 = 25.16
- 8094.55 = 25.33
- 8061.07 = 25.29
